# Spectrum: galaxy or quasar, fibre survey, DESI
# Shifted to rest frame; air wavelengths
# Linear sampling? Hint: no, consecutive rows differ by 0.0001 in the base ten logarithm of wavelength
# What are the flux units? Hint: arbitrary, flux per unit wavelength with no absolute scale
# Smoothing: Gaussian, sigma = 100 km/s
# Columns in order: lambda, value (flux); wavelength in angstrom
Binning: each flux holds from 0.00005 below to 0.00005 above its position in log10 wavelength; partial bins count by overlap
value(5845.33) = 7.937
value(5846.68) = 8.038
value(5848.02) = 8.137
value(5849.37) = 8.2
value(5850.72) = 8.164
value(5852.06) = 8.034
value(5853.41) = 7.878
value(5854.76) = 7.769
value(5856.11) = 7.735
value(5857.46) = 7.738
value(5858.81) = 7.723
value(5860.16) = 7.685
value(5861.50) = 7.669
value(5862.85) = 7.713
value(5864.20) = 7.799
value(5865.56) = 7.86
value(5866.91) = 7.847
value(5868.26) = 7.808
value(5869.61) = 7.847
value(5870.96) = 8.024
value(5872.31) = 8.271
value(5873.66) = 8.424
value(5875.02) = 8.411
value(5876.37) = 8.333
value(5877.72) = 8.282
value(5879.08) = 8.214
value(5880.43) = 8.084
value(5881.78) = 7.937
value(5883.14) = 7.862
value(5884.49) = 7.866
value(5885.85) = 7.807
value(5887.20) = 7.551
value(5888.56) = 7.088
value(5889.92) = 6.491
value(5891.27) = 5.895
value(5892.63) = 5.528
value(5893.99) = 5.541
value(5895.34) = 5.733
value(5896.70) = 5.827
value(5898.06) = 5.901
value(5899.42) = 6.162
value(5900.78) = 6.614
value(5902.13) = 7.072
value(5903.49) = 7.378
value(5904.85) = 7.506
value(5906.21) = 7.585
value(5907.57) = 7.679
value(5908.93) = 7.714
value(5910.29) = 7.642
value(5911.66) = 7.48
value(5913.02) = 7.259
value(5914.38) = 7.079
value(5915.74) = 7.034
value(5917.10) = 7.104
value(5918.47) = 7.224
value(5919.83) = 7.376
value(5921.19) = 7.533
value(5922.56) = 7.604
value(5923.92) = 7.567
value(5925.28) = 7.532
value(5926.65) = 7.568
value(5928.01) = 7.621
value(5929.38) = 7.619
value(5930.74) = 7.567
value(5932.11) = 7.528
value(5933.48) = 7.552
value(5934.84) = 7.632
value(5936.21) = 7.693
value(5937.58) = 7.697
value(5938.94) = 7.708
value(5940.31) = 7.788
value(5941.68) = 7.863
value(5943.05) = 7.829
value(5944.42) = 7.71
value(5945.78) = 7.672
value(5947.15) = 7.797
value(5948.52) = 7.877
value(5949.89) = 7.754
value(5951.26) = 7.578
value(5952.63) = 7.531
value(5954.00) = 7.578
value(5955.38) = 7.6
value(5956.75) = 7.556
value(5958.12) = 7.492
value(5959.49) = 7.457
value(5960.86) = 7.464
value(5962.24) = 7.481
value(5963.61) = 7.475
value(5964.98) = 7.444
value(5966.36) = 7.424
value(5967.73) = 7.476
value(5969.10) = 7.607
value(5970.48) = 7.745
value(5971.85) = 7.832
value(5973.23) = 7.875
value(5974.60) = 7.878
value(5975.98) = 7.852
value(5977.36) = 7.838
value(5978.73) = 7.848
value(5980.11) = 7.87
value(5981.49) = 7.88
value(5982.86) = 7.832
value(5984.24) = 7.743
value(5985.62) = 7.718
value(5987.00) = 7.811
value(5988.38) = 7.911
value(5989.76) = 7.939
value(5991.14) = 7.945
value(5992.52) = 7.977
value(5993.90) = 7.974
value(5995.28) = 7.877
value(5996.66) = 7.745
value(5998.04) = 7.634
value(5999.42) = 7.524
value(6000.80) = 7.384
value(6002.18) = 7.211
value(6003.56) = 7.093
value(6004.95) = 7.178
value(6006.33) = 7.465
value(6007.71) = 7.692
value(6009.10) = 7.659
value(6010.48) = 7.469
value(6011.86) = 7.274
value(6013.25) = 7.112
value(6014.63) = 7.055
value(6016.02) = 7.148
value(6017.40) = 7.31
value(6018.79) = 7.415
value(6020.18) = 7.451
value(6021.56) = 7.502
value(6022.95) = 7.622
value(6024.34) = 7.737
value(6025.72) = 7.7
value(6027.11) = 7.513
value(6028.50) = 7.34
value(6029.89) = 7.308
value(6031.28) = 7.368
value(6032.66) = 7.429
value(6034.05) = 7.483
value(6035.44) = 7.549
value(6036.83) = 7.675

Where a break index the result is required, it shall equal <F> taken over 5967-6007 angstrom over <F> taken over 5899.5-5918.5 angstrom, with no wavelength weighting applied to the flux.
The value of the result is 1.06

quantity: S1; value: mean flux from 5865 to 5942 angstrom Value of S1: 7.41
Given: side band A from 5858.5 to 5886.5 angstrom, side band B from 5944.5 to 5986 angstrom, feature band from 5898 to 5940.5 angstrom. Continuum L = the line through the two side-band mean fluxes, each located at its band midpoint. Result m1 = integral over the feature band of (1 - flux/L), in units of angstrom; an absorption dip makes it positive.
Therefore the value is 2.3 angstrom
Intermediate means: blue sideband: 7.98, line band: 7.39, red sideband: 7.67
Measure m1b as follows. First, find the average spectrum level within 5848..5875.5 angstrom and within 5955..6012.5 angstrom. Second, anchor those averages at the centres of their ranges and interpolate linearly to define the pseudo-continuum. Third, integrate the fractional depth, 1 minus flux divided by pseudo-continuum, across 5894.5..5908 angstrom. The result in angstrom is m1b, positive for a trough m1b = 1.9 angstrom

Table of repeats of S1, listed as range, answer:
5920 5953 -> 7.66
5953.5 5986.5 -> 7.67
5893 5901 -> 5.91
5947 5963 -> 7.59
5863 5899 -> 7.39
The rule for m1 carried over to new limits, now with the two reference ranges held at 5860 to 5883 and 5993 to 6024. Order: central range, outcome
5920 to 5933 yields 0.4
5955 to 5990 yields -0.4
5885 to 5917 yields 4.2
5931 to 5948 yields 0.1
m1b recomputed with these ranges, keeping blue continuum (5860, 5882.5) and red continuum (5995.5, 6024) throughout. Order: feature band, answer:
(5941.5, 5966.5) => 0.16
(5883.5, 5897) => 2.31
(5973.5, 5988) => -0.56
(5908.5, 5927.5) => 0.99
